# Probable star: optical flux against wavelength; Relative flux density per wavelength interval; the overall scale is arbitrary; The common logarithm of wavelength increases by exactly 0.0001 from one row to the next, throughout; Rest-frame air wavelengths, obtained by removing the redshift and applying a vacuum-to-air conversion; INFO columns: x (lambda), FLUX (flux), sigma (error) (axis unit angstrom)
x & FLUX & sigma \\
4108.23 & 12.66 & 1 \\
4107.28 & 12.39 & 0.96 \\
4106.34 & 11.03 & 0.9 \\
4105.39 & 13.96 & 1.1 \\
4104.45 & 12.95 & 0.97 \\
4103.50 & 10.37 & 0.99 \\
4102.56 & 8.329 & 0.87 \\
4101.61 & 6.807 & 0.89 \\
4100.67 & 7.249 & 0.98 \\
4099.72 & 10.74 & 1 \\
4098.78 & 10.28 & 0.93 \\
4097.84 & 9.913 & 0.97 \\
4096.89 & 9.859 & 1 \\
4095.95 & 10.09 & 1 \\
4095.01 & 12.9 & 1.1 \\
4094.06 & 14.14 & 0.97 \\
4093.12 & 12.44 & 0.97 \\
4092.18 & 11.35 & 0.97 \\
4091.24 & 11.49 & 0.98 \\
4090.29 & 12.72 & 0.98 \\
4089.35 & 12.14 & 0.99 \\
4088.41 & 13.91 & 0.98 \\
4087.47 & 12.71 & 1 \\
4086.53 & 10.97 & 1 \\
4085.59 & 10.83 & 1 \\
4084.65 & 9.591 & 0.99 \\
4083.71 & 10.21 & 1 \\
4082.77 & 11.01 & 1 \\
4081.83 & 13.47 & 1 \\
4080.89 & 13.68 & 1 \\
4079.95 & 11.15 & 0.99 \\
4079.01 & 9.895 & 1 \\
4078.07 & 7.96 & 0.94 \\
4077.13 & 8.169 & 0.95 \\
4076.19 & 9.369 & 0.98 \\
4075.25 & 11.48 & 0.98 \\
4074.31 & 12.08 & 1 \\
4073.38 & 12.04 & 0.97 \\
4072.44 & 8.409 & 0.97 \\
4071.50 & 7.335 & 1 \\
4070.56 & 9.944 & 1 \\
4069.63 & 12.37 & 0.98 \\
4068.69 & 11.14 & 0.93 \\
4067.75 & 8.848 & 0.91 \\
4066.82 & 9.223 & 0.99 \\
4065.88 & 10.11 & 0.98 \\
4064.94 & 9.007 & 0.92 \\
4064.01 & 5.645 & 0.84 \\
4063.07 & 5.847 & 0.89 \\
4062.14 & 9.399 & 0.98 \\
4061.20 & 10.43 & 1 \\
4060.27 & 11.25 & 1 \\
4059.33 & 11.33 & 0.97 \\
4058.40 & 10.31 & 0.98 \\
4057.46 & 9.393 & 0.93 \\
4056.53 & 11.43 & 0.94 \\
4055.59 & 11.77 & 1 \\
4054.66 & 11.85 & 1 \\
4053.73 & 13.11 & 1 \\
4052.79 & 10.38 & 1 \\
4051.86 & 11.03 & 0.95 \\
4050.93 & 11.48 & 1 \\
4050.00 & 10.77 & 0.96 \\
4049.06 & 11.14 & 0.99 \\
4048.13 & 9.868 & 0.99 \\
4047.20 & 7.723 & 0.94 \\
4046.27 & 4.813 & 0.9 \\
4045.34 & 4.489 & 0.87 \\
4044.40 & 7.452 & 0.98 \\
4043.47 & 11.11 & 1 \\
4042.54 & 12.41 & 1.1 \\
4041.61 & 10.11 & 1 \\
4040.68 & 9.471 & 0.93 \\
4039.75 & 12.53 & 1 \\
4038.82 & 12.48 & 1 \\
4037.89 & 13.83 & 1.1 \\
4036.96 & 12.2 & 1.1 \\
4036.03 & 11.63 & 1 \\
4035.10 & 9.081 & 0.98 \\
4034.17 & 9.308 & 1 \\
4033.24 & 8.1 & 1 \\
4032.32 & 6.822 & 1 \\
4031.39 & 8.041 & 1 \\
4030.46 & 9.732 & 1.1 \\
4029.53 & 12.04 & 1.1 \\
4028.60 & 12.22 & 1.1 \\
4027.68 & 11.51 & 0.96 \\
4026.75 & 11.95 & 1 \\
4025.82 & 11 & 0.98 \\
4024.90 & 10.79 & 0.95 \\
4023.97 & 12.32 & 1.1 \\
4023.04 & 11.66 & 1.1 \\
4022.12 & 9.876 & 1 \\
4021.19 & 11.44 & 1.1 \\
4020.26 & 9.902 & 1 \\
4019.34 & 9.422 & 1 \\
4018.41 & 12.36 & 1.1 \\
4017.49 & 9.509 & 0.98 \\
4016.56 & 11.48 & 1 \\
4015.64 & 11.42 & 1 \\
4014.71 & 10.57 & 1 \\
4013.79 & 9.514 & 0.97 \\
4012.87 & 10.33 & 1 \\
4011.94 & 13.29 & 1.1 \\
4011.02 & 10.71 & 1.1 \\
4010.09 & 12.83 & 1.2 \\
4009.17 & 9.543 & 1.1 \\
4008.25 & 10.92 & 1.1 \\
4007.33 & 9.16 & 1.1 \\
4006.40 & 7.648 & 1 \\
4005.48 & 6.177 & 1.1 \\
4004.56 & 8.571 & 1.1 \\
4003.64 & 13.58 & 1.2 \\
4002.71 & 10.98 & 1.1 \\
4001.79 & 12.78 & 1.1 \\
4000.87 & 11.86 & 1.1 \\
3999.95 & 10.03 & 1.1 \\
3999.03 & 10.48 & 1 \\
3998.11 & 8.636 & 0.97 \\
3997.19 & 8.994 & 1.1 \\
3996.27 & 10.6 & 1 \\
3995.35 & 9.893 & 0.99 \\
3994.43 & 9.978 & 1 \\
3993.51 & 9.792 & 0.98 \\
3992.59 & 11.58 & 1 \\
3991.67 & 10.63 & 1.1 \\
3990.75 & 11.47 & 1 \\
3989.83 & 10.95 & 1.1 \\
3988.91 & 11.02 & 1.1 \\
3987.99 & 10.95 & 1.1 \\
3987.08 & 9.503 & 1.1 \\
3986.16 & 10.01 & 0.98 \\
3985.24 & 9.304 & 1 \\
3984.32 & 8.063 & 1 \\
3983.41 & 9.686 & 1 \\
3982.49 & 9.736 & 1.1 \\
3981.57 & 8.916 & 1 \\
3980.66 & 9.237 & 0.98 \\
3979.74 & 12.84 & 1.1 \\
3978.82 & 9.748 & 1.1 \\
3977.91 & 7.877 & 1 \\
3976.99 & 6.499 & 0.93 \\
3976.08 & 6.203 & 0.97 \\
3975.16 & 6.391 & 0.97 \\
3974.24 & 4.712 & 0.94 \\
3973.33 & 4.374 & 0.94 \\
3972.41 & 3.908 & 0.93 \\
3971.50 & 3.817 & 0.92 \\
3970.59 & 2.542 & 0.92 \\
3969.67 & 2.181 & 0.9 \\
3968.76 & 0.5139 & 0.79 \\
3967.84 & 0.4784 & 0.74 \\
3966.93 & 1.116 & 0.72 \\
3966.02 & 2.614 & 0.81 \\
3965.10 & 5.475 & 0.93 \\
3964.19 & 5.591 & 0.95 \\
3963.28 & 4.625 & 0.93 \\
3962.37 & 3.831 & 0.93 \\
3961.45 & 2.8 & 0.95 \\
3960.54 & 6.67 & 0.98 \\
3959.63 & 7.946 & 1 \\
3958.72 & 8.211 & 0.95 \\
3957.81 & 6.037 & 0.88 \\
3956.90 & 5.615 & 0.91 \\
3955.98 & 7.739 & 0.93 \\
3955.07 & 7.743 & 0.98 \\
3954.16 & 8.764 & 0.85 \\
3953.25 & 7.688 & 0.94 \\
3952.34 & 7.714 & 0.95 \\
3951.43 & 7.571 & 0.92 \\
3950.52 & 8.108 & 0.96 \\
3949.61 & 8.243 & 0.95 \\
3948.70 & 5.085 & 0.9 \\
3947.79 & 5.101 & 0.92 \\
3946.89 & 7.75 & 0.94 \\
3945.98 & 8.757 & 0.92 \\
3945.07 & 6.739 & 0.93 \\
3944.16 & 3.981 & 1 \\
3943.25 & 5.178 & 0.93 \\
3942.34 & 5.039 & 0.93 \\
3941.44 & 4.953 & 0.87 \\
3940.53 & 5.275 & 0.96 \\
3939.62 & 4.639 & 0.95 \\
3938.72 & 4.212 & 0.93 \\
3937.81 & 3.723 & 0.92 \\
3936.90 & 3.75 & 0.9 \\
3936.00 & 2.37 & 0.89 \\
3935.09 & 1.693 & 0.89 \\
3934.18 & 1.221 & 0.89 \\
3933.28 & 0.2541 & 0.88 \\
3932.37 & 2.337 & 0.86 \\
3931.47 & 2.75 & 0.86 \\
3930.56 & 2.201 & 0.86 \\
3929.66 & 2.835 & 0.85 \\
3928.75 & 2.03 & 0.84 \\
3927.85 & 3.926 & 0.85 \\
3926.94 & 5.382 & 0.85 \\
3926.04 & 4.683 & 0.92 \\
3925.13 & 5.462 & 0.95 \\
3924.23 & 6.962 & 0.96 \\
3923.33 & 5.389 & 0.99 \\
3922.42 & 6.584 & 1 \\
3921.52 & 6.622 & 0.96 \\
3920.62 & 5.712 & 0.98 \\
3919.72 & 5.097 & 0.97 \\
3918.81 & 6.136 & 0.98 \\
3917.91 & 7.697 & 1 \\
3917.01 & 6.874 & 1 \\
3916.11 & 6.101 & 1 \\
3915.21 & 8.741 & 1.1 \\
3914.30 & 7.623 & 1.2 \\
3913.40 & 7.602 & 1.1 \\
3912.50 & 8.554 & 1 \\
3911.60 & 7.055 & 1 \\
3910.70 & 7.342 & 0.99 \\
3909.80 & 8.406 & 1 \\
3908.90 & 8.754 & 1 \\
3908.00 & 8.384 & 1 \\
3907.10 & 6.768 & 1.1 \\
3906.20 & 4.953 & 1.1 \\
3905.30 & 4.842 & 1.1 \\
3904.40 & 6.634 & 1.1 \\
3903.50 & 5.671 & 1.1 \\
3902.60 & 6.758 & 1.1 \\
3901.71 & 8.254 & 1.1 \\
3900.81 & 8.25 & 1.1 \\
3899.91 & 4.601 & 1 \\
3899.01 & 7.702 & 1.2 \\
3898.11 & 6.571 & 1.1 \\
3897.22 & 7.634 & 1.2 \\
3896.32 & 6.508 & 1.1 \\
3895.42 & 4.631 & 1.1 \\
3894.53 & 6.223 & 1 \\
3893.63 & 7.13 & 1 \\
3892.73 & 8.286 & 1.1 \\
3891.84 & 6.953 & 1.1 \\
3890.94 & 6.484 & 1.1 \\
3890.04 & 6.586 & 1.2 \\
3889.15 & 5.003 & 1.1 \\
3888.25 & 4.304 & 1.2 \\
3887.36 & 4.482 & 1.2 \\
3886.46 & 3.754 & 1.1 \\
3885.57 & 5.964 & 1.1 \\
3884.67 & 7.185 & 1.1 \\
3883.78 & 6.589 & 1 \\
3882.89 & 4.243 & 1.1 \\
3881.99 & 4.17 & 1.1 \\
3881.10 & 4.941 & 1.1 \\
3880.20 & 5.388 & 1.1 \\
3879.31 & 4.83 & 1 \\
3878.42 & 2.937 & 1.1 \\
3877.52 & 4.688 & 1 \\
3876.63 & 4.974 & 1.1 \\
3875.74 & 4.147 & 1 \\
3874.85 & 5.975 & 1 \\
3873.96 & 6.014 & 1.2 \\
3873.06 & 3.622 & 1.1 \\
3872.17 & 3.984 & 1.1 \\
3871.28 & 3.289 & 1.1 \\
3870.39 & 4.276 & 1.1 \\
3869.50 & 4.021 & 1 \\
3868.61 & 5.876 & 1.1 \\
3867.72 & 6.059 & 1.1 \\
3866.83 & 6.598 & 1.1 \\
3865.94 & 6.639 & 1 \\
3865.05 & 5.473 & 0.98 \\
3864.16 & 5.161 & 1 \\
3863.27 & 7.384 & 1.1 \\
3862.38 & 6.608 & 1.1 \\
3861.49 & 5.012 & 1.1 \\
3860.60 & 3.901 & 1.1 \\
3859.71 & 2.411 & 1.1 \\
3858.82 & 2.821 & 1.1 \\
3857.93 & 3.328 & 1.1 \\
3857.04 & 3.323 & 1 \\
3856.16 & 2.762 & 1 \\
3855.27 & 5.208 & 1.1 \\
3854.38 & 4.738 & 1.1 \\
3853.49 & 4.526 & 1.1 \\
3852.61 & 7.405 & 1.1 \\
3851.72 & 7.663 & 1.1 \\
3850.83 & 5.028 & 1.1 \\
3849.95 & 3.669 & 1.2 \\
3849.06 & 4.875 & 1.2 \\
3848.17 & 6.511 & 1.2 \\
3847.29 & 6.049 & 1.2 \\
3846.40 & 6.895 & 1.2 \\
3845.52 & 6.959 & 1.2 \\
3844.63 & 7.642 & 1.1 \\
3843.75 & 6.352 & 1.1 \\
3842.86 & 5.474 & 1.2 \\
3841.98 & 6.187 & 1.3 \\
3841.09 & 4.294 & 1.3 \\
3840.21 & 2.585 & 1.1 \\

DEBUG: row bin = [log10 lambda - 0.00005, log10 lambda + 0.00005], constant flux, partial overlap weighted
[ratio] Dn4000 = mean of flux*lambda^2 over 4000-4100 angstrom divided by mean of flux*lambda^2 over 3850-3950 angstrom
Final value 2.09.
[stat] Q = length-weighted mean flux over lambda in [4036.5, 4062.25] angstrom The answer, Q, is 10.5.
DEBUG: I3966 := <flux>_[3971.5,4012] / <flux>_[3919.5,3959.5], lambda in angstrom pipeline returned 1.8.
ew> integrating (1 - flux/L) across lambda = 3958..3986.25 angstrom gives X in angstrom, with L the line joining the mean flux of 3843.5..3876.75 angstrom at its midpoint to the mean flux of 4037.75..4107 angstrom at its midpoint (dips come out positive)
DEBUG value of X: 7.3 angstrom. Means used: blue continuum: 5.18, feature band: 5.95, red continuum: 10.5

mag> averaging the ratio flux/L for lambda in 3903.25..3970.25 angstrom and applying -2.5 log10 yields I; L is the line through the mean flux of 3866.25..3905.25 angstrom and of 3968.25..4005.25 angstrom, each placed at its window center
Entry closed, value 0.28 mag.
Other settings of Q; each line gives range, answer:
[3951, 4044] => 8.96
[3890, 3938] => 5.77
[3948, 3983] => 6.03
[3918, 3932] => 4.84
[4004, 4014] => 9.93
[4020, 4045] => 10.7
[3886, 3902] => 6.28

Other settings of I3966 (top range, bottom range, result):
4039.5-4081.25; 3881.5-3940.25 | 1.77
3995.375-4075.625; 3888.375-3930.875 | 1.62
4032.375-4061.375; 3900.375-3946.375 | 1.88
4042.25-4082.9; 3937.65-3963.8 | 1.61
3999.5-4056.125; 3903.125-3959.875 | 1.80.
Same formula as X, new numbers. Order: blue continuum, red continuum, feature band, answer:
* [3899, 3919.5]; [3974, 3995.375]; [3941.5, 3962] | 4.13 angstrom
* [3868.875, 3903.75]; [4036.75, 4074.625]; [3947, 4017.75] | 0.84 angstrom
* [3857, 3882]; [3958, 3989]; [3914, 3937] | 3.94 angstrom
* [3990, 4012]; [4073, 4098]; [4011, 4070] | 2.62 angstrom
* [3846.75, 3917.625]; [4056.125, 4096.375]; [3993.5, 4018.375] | -4.25 angstrom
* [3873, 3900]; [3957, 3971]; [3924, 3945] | 4.26 angstrom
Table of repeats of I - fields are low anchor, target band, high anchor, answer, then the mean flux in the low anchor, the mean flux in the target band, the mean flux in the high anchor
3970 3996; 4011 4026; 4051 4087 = -0.178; 8.54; 10.9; 10.3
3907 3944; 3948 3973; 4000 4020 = 0.349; 5.25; 5.27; 10.6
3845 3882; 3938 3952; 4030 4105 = 0.189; 5.02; 6.02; 10.3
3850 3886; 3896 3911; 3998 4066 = -0.136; 4.96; 6.94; 10.3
